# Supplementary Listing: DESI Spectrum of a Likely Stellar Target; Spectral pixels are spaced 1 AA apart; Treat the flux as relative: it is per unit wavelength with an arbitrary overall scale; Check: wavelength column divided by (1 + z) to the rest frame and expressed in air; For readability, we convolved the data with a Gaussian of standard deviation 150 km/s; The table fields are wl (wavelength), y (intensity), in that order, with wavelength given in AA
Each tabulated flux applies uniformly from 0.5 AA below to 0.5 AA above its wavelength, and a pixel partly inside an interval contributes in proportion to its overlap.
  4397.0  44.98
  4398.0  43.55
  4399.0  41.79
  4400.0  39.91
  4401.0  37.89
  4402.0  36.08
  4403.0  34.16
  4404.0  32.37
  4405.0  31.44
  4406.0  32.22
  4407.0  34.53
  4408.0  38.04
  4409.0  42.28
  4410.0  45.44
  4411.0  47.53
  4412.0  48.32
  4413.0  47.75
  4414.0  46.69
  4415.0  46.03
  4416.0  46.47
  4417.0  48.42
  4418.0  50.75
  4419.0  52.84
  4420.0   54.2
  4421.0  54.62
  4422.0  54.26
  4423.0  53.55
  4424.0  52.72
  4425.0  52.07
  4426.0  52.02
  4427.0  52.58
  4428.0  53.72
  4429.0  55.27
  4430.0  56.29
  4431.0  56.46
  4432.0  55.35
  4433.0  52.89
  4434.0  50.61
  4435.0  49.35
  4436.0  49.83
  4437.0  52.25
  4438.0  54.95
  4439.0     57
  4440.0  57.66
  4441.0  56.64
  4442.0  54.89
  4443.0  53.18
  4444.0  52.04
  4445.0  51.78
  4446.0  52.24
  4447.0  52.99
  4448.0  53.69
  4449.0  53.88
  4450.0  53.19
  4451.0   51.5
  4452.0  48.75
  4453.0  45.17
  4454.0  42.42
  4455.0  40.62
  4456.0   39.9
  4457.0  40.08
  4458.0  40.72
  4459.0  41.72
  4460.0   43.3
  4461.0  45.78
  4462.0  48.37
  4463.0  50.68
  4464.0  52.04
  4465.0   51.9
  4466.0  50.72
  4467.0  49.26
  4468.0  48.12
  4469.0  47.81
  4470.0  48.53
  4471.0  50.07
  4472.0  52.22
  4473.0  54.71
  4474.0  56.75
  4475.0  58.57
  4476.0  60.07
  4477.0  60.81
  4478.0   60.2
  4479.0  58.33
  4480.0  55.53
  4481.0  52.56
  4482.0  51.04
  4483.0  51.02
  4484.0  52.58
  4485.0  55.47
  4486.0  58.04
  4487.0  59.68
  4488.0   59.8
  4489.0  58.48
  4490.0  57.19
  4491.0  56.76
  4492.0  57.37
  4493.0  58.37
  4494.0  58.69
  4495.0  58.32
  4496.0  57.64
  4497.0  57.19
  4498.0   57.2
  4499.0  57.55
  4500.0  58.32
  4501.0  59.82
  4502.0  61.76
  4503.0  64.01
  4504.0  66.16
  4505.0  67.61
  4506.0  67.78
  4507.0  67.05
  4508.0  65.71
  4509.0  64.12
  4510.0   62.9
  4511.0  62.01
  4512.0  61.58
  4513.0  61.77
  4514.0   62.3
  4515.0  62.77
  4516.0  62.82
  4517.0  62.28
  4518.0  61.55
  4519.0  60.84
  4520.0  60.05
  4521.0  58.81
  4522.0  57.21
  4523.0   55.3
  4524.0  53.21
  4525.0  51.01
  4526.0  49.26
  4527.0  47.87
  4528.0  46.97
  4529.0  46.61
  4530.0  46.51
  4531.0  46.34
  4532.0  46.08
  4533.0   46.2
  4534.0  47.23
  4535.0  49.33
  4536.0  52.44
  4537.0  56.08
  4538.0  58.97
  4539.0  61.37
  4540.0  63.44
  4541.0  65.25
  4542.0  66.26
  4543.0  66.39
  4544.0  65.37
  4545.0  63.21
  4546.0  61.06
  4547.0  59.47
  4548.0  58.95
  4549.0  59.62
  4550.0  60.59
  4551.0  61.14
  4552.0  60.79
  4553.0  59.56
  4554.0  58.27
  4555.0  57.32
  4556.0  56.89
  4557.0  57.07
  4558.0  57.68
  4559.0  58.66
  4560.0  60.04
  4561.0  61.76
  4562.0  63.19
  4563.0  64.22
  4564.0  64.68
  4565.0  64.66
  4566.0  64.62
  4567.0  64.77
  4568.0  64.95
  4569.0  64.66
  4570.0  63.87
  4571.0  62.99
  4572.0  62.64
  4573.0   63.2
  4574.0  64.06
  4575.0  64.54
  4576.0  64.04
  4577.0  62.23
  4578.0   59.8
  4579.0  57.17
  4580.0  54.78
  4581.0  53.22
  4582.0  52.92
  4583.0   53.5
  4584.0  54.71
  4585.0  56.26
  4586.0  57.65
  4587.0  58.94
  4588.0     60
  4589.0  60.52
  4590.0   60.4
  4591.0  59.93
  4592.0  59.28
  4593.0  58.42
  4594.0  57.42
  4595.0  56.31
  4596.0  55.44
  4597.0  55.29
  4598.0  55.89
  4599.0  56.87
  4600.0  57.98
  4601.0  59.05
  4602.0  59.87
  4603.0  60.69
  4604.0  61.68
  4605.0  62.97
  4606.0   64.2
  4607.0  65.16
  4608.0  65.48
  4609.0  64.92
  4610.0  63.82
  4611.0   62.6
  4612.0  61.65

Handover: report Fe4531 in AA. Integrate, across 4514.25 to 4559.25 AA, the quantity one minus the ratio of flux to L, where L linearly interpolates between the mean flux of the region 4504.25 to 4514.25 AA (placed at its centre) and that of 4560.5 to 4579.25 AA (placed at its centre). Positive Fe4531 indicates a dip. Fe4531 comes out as 4.86 AA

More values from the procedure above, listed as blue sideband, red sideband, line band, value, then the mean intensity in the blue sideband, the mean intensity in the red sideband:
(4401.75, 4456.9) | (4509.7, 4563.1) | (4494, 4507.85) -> -1.7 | 48.9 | 57.8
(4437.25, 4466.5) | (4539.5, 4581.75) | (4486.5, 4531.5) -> -2.3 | 49.6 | 61.5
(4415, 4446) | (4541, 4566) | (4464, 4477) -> 0.7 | 53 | 61.3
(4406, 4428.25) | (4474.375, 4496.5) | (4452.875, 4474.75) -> 2.8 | 48.4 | 57.1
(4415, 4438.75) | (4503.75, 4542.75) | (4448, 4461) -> 2.1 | 52.6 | 57.7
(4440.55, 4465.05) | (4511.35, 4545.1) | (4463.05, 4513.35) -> -5.0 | 48.6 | 56.5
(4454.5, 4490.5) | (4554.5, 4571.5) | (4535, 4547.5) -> -0.3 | 51.7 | 61.9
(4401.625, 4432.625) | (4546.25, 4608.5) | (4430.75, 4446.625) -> -1.5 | 47.3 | 60.1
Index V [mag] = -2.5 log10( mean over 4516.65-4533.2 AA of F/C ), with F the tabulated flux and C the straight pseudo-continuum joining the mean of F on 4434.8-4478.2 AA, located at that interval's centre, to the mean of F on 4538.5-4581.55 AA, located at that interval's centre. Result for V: 0.10 mag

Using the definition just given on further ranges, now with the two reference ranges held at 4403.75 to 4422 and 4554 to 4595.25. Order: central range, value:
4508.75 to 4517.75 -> -0.15 mag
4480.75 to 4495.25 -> -0.09 mag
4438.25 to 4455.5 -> -0.08 mag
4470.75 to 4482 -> -0.11 mag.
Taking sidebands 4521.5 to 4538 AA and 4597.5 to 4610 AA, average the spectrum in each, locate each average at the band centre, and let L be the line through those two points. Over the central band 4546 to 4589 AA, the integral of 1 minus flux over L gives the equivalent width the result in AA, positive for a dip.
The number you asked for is -3.46 AA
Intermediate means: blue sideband 50.1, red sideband 61.3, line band 60.3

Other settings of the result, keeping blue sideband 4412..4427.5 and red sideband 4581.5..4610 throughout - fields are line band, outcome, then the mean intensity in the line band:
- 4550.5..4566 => -0.9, 60.5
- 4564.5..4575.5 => -1.2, 64.1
